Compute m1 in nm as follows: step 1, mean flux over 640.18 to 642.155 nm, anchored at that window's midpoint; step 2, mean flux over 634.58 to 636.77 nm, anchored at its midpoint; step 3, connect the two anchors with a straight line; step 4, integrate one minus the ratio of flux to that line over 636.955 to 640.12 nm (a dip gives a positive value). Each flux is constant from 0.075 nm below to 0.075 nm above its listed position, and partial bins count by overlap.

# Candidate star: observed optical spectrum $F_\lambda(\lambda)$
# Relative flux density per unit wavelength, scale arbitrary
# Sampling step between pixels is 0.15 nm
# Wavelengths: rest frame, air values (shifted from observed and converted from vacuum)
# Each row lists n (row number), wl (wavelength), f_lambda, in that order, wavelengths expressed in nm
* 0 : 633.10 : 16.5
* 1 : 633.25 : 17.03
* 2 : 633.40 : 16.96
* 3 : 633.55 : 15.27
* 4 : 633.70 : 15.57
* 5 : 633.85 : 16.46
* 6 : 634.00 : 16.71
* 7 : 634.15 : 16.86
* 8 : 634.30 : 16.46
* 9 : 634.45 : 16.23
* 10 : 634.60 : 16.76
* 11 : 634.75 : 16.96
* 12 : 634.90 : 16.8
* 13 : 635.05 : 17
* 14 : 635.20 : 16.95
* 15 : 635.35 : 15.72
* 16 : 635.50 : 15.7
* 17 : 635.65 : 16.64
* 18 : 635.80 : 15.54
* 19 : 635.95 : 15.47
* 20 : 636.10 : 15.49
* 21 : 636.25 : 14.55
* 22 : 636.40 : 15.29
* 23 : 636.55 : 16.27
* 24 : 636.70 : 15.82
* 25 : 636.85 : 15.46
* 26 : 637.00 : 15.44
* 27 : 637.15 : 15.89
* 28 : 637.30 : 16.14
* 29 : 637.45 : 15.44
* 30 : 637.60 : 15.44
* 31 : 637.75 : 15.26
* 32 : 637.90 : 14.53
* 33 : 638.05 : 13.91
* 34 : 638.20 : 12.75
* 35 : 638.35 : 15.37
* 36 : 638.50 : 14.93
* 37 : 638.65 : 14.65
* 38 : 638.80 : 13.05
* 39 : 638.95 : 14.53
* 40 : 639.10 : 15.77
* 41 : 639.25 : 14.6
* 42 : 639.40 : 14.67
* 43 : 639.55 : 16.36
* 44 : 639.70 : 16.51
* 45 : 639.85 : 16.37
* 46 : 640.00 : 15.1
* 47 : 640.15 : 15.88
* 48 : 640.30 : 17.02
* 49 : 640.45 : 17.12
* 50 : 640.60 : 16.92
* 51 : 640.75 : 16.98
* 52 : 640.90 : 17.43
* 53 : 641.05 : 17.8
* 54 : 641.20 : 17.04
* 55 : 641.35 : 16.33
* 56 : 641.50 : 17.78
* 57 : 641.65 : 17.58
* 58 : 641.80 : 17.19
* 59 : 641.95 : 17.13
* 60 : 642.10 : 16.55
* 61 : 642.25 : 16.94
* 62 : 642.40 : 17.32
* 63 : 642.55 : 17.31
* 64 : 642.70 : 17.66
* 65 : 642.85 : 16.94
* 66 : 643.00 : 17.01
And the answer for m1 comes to 0.289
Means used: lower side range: 16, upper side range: 17.1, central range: 15.1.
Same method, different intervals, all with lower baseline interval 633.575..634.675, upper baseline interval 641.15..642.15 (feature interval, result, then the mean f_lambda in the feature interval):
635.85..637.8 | 0.13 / 15.5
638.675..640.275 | 0.15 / 15.3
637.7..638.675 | 0.13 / 14.5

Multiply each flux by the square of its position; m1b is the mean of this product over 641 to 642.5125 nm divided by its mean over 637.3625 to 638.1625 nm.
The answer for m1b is 1.2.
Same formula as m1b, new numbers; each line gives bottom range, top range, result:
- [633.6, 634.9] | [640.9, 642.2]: 1.07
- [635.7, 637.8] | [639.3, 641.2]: 1.07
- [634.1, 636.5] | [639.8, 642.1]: 1.07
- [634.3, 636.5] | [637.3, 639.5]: 0.92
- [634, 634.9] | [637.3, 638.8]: 0.89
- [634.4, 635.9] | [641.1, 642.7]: 1.07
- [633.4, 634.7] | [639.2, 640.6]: 1.00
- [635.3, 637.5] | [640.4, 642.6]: 1.11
